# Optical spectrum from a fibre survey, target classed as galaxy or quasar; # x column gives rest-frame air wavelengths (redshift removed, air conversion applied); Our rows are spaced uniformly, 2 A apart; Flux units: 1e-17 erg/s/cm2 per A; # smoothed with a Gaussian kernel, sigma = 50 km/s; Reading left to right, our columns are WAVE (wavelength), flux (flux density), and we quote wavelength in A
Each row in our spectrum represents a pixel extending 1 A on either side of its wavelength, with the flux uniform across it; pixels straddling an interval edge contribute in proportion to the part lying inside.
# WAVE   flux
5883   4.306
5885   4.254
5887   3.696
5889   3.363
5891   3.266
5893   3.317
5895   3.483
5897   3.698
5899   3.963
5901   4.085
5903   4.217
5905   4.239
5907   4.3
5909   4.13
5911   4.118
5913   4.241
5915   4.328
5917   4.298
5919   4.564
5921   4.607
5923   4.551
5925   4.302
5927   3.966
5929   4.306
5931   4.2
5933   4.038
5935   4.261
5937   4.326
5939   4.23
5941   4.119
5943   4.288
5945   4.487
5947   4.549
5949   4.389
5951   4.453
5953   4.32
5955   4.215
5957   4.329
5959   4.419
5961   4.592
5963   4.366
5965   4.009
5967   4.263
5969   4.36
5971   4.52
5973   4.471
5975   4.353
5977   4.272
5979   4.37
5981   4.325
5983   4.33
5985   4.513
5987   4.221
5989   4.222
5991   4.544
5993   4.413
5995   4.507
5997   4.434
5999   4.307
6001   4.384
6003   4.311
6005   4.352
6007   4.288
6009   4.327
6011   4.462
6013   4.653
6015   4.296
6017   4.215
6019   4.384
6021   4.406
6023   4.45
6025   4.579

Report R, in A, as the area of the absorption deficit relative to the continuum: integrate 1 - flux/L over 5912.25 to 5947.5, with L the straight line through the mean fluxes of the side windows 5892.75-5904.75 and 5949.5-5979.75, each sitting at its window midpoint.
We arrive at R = -1.93 A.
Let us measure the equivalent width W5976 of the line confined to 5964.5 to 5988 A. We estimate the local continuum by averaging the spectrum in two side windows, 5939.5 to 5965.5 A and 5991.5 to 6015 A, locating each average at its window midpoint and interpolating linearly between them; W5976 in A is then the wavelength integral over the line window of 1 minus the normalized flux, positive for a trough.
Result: 0.2 A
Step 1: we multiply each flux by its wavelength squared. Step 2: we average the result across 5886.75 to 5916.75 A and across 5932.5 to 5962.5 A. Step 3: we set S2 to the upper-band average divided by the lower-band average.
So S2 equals 1.13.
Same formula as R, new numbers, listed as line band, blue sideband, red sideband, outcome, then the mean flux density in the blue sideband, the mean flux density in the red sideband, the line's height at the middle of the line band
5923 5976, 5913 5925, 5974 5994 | 0.98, 4.44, 4.36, 4.4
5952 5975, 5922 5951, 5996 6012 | -0.17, 4.29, 4.36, 4.32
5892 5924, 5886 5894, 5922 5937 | -2.87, 3.41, 4.24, 3.79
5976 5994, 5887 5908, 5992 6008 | -0.28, 3.79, 4.37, 4.29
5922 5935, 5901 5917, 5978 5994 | 0.08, 4.22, 4.37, 4.26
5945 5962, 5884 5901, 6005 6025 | -1.64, 3.66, 4.39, 4.02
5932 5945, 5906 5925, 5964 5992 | 0.34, 4.35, 4.34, 4.34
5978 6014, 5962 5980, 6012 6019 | -0.20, 4.33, 4.39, 4.36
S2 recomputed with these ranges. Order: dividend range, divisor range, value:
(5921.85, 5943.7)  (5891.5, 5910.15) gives 1.09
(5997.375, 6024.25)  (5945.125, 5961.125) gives 1.01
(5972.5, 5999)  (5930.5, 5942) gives 1.06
